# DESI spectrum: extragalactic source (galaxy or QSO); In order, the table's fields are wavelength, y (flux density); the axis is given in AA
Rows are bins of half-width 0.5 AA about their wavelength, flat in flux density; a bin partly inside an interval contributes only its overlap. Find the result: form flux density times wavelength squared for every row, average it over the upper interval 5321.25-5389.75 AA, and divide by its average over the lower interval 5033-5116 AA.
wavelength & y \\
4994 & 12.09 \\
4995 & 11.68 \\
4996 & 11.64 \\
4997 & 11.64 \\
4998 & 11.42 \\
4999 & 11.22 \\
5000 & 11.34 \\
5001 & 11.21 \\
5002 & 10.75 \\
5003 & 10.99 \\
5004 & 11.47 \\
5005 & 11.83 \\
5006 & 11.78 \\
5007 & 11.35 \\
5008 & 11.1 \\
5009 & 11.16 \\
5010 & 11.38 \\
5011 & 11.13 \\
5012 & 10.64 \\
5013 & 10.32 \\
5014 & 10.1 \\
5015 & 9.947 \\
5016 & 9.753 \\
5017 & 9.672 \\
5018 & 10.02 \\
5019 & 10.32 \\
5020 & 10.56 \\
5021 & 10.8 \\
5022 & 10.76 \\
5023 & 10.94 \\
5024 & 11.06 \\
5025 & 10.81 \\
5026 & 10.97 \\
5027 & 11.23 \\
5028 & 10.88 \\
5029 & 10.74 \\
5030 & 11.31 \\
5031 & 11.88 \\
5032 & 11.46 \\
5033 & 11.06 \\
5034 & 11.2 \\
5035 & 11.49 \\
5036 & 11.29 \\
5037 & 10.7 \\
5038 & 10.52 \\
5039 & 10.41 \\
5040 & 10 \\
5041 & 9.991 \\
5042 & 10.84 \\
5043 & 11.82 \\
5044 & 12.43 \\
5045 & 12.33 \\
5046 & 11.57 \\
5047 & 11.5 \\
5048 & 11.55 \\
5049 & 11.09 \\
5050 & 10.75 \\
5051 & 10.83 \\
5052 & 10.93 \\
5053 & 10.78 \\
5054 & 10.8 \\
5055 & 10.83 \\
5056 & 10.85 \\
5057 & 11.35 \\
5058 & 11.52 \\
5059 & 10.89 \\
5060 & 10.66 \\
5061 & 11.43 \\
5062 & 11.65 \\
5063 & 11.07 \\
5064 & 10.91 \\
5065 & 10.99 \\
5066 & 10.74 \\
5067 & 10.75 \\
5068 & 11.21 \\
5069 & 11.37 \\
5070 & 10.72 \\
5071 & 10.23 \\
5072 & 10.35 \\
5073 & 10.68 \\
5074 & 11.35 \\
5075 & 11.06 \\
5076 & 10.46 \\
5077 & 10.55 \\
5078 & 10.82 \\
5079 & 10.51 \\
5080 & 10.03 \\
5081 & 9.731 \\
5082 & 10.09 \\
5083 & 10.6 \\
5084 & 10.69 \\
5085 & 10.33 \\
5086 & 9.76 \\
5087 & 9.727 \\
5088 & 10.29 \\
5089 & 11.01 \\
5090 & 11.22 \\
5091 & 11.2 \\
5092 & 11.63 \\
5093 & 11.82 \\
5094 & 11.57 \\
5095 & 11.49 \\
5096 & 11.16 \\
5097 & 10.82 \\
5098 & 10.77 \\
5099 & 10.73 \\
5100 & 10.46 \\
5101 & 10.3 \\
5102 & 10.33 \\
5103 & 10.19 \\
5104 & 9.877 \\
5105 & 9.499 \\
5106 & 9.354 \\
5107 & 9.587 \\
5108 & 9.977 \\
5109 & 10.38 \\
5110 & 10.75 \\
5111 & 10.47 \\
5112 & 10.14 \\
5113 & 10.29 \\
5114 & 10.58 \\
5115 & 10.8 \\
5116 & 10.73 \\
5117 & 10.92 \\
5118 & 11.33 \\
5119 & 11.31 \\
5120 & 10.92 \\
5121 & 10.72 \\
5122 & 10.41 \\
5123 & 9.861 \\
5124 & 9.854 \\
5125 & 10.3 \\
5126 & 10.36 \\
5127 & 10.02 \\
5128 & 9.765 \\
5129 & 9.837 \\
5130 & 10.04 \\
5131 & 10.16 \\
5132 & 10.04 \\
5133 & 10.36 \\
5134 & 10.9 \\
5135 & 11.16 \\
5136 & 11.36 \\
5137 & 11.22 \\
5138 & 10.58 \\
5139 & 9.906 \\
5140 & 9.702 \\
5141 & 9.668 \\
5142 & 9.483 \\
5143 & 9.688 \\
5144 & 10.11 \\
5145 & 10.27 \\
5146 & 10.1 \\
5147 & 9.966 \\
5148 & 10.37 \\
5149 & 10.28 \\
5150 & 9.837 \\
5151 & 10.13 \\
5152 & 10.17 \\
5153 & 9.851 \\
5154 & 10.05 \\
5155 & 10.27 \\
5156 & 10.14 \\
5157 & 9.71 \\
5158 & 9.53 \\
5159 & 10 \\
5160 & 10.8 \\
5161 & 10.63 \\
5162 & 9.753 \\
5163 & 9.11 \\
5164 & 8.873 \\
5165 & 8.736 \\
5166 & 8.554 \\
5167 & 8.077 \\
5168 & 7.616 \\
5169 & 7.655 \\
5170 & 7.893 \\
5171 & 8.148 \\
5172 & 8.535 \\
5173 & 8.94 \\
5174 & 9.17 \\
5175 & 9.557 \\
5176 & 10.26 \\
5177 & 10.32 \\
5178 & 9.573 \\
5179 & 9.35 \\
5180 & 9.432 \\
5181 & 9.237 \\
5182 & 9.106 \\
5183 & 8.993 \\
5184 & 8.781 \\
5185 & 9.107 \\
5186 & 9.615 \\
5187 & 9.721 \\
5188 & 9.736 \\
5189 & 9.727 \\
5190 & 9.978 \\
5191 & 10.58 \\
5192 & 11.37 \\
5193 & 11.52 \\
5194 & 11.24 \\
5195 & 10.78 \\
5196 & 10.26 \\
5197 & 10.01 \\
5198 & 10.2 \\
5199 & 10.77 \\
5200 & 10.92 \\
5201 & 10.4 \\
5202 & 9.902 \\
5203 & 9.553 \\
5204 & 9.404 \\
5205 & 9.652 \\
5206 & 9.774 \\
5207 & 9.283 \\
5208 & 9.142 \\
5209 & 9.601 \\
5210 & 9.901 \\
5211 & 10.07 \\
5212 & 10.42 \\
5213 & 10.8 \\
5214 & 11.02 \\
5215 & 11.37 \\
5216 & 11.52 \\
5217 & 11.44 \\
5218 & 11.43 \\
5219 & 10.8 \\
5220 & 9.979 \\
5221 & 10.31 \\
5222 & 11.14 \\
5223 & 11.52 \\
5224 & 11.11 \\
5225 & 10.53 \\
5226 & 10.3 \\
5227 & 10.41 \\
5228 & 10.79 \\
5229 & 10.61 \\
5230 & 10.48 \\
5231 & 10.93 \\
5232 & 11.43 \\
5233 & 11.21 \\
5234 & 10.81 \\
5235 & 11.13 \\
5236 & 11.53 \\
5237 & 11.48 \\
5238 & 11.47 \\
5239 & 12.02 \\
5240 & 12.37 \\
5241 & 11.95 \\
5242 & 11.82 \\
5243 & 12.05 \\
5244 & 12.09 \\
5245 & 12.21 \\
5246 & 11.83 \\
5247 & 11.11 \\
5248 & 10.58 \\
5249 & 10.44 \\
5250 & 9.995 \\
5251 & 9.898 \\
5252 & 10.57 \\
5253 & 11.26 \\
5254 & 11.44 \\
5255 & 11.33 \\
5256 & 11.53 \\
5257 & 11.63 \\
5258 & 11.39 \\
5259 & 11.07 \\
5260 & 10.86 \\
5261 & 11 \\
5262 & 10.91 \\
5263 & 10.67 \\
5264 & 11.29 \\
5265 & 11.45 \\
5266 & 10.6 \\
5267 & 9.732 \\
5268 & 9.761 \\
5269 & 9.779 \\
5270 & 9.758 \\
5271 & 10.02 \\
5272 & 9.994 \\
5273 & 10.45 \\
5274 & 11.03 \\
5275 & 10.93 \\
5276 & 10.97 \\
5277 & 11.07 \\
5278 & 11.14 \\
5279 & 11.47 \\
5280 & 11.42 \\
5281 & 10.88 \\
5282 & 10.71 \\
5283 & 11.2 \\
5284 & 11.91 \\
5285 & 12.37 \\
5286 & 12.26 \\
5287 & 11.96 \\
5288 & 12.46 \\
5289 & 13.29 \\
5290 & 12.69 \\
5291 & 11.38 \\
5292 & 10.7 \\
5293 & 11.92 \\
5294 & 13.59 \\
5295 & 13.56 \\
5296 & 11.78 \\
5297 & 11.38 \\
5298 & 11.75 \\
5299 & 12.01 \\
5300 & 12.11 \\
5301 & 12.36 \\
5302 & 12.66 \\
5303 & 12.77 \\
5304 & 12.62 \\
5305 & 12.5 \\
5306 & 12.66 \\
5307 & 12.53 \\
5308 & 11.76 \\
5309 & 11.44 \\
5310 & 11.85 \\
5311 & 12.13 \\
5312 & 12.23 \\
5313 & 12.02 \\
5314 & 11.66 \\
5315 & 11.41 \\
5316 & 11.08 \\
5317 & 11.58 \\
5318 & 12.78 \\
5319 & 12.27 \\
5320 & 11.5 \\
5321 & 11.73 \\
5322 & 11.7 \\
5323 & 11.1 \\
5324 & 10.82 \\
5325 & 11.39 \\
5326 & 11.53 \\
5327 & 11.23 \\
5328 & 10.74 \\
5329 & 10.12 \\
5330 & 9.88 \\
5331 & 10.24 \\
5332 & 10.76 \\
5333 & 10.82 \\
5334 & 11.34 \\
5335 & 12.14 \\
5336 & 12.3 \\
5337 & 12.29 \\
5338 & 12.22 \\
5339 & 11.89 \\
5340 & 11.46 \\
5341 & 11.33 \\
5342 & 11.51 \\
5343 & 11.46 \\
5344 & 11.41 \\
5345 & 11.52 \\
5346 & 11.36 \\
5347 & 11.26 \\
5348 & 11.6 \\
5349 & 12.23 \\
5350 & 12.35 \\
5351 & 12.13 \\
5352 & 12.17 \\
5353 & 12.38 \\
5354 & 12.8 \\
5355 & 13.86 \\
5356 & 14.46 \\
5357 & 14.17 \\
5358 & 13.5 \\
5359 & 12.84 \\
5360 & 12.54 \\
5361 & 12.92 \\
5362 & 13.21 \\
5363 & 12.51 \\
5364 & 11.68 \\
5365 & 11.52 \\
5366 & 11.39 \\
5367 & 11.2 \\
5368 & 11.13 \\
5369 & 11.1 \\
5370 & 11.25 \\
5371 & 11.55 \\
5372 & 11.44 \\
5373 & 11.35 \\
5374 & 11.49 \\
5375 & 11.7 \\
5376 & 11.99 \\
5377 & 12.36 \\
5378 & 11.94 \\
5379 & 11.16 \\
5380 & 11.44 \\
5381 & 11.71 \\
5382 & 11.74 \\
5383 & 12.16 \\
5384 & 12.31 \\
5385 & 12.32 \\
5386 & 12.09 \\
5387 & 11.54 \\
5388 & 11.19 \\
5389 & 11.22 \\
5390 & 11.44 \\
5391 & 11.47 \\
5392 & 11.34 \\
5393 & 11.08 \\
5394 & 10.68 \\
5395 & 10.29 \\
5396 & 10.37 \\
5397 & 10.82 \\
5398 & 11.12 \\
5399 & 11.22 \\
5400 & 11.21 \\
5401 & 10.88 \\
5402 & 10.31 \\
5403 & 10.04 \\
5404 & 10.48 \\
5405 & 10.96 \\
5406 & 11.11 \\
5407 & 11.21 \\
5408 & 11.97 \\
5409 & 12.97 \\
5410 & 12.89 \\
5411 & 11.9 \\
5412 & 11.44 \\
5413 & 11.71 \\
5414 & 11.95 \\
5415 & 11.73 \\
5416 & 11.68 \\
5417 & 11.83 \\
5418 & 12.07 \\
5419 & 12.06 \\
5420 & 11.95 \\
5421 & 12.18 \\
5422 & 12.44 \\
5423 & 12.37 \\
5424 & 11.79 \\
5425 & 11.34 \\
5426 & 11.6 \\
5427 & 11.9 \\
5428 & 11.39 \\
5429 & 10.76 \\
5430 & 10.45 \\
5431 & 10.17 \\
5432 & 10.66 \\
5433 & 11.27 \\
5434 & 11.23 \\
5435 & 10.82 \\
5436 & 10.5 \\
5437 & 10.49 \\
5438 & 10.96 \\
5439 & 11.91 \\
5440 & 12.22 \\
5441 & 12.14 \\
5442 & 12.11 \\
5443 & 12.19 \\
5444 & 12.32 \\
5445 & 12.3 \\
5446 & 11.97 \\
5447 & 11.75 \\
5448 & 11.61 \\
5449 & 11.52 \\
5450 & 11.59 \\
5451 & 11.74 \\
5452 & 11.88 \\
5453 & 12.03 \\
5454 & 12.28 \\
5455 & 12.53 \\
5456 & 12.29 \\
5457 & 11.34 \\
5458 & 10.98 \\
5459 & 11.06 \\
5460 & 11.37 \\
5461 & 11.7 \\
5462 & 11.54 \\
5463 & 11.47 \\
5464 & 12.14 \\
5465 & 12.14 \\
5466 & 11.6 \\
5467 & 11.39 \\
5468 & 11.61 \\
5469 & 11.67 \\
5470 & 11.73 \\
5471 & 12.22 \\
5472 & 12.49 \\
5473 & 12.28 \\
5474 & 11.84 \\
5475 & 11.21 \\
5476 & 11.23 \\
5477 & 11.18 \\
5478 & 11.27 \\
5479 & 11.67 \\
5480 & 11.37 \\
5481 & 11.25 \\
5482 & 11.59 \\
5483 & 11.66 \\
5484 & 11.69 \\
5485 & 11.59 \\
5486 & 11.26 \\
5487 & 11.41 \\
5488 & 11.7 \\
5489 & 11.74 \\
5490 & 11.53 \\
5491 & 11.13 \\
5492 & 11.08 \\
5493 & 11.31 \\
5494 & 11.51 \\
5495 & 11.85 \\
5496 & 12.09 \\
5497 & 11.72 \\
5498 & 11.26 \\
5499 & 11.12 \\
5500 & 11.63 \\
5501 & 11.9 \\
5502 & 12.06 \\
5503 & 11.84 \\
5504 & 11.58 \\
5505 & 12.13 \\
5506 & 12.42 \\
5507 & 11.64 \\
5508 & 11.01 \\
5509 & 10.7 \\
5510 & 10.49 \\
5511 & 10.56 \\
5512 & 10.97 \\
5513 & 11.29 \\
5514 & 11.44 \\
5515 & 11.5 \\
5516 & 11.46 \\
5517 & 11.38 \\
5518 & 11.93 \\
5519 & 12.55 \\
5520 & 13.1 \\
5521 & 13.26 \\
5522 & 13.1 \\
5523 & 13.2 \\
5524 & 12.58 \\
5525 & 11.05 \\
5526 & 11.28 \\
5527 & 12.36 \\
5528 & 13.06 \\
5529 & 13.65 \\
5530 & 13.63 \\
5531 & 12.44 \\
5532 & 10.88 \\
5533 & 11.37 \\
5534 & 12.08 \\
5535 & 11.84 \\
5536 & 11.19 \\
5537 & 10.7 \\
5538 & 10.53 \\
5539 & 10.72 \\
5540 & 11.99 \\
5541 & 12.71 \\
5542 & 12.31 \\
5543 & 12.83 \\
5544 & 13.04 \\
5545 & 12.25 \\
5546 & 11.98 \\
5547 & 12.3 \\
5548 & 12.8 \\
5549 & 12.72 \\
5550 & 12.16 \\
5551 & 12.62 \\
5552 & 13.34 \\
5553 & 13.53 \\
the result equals 1.22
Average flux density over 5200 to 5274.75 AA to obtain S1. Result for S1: 10.8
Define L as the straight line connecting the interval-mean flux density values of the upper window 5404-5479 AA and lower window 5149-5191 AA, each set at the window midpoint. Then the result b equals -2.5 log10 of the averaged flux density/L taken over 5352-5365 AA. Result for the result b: -0.182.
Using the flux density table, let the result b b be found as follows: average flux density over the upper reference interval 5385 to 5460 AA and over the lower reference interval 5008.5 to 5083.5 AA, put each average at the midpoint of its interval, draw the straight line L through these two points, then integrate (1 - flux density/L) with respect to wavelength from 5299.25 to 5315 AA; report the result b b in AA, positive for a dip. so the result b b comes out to -1.2 AA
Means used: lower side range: 10.9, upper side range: 11.5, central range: 12.2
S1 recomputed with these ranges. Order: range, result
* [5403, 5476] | 11.7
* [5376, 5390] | 11.8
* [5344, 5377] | 12.1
